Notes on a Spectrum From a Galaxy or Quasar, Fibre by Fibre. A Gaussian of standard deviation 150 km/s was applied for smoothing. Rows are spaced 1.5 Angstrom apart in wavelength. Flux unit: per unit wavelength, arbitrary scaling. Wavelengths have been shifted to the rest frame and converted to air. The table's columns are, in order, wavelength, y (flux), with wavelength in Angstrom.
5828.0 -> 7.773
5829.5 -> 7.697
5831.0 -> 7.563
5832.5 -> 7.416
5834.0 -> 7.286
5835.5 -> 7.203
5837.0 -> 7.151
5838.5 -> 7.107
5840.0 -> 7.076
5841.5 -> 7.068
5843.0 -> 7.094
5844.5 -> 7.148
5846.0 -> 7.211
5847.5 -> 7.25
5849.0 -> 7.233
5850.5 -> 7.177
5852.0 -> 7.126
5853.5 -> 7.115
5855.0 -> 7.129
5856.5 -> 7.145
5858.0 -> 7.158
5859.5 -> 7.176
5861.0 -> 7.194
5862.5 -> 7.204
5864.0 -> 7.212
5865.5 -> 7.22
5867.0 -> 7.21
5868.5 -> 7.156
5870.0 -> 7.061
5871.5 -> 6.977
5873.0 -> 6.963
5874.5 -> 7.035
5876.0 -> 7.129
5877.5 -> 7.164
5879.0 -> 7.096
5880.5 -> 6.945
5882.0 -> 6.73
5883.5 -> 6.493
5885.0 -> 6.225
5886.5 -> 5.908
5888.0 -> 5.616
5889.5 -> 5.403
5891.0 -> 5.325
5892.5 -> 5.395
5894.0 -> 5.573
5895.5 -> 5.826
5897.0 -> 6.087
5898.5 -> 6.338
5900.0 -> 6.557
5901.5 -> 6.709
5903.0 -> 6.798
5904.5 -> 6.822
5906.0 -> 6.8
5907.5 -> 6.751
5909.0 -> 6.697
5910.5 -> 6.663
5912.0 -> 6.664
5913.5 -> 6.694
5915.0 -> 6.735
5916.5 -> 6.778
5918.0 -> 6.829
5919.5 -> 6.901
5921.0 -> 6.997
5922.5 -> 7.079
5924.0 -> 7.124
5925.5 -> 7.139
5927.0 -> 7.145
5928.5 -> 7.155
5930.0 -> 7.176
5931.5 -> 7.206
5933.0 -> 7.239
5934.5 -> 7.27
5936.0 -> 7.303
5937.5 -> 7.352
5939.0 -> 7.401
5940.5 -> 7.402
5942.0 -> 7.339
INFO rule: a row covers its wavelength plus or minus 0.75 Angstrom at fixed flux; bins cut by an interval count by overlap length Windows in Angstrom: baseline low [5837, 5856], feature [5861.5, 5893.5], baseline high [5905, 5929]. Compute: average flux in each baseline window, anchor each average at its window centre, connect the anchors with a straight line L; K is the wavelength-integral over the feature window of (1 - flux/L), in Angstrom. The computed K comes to 1.8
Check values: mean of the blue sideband 7.14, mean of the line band 6.64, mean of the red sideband 6.88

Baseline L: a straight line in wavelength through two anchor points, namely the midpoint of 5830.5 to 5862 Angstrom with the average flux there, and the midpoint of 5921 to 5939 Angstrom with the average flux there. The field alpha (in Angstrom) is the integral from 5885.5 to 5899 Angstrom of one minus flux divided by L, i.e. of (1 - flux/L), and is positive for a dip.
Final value 2.8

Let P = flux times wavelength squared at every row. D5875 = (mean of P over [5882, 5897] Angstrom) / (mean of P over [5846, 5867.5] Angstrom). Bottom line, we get 0.82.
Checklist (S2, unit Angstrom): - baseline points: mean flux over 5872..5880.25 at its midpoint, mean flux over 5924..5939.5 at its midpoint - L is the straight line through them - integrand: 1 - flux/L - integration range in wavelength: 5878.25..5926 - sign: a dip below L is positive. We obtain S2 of 4.39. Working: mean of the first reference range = 7.07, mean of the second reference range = 7.23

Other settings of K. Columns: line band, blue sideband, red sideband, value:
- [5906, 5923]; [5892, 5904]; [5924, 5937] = -0.23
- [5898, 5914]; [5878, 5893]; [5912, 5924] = -0.22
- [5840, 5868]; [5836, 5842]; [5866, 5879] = -0.27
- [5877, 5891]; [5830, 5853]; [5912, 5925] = 1.40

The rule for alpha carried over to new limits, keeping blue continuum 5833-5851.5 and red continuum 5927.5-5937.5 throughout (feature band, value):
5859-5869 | 0.0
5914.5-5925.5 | 0.4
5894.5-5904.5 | 1.1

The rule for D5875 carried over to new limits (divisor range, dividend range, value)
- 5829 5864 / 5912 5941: 1.01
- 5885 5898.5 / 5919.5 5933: 1.26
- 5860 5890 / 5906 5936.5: 1.04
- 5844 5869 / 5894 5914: 0.92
